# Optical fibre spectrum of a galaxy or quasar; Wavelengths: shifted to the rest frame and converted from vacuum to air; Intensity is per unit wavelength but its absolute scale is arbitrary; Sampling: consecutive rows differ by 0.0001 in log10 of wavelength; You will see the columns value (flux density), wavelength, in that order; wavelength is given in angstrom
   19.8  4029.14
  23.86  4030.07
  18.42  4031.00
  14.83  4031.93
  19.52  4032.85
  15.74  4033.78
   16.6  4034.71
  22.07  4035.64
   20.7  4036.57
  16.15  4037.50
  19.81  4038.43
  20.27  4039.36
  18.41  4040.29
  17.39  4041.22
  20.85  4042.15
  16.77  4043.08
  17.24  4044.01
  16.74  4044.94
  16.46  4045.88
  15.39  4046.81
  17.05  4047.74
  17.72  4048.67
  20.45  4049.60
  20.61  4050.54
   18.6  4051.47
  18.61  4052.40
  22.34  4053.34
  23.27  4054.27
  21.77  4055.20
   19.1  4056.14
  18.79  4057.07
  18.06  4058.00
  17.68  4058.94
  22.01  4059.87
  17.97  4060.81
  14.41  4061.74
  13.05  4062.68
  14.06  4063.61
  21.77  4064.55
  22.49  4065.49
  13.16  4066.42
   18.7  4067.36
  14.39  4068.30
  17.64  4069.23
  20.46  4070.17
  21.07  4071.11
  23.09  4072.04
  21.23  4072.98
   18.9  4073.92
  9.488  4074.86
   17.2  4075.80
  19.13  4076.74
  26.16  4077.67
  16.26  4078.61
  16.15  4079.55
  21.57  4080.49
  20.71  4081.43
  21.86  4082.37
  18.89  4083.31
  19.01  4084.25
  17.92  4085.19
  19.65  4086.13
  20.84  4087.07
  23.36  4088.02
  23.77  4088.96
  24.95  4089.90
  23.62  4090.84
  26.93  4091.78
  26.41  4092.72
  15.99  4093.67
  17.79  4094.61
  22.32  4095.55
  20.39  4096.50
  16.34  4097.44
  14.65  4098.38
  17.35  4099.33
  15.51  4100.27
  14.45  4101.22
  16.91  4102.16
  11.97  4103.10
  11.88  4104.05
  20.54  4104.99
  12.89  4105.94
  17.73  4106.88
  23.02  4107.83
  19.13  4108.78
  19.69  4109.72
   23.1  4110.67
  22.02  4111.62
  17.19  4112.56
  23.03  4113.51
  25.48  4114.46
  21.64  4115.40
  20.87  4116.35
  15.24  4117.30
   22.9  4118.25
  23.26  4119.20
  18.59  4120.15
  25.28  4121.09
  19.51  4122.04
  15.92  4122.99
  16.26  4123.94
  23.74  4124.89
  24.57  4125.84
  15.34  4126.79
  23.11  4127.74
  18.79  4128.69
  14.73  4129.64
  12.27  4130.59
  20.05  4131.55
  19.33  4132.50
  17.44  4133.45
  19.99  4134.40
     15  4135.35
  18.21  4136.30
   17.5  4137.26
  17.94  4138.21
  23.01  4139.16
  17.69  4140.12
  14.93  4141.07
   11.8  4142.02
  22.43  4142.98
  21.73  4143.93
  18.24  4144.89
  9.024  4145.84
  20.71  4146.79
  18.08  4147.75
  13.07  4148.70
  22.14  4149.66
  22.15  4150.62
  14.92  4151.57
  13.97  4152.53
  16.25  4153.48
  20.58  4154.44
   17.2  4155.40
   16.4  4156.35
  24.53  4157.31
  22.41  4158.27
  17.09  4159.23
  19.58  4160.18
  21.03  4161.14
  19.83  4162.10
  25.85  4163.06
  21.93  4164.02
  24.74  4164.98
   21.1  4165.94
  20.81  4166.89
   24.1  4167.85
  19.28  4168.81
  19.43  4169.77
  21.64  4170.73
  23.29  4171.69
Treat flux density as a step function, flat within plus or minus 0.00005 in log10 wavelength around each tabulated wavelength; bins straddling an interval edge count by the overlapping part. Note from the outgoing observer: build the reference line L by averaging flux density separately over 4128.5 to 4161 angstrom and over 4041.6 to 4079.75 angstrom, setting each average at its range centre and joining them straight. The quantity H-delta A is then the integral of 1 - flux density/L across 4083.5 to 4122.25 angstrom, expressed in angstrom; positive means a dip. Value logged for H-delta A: -3.5 angstrom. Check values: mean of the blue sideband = 18.5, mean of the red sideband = 17.9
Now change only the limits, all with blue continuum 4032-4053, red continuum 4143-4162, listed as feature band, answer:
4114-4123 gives -1.3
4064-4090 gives -1.7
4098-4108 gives 1.4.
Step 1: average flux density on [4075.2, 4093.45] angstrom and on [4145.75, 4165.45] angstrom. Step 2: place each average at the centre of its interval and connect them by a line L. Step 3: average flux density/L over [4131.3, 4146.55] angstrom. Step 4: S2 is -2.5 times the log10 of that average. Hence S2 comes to 0.11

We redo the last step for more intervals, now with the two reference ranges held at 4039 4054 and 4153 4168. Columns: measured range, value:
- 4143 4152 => 0.14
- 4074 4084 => 0.02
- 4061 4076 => 0.08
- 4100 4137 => 0.06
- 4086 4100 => -0.08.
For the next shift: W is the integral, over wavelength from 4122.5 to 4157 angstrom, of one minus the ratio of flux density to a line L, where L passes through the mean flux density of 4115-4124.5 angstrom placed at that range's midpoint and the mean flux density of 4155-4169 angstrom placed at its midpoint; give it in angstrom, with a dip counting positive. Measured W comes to 4.3 angstrom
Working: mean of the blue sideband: 20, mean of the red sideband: 21.1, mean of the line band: 17.9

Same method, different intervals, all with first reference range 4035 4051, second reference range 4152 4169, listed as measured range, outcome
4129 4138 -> 1.2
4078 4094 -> -1.7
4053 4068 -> 0.1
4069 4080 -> 0.0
